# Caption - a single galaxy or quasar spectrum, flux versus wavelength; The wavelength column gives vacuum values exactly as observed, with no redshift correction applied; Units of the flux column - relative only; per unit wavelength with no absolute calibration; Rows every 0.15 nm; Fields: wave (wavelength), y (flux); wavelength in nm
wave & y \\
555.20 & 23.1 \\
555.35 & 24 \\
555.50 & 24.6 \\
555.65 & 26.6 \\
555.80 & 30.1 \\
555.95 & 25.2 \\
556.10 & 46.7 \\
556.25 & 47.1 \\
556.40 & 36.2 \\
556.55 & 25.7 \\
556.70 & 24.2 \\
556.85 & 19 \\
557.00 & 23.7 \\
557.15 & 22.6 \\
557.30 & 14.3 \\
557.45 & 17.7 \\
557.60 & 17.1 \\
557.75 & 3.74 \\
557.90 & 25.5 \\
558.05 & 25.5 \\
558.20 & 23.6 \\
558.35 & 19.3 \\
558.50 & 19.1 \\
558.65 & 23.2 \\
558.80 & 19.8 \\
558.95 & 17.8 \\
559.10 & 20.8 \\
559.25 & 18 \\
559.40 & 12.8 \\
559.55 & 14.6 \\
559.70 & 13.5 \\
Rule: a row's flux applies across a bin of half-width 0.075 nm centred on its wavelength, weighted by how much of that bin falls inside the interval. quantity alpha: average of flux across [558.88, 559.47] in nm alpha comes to 17.4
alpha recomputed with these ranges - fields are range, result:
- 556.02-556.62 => 38.9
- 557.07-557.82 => 15.2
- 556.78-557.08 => 21.4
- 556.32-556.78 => 28.8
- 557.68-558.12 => 18.3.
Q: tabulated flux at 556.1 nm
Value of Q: 46.7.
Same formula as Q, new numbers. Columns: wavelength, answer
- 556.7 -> 24.2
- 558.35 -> 19.3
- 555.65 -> 26.6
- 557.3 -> 14.3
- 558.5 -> 19.1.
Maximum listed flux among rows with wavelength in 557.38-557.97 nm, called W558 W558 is 25.5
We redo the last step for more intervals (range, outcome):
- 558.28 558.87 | 23.2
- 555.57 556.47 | 47.1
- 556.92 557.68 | 23.7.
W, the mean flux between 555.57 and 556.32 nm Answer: 35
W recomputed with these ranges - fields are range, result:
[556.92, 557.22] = 23.1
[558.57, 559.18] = 20.4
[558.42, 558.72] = 21.1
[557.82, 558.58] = 22.5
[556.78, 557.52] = 19.5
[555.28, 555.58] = 24.3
